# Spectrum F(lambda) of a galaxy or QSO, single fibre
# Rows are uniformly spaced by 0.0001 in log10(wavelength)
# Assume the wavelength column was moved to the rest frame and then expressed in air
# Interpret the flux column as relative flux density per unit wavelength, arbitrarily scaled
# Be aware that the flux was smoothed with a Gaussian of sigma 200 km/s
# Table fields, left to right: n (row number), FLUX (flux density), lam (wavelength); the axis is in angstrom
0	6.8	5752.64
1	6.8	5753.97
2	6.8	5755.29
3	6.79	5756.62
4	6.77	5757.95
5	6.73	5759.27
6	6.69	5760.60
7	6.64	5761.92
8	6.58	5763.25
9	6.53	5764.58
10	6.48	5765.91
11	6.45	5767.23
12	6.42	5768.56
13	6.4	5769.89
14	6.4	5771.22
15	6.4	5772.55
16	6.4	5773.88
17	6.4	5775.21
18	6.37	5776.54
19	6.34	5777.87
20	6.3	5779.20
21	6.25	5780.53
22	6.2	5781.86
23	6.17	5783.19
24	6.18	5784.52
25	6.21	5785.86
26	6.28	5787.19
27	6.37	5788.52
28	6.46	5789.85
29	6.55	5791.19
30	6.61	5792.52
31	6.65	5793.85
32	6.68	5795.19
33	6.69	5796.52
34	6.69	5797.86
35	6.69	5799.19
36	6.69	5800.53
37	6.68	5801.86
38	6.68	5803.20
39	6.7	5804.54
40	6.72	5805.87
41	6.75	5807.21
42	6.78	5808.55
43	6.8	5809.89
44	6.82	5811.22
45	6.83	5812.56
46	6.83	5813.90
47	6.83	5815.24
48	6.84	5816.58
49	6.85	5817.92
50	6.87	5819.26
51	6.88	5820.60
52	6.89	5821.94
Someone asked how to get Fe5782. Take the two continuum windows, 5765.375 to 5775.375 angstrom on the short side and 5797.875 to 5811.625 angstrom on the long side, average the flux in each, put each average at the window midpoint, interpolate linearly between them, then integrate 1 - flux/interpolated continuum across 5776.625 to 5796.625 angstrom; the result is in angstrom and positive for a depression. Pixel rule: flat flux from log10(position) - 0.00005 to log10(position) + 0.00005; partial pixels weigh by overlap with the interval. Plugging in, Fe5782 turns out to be 0.5 angstrom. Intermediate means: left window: 6.42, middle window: 6.39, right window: 6.73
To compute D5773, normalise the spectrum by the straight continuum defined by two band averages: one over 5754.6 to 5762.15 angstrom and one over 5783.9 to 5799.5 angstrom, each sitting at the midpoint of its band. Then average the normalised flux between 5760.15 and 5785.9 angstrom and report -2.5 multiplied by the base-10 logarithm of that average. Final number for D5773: 0.04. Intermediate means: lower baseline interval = 6.75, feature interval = 6.39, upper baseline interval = 6.5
